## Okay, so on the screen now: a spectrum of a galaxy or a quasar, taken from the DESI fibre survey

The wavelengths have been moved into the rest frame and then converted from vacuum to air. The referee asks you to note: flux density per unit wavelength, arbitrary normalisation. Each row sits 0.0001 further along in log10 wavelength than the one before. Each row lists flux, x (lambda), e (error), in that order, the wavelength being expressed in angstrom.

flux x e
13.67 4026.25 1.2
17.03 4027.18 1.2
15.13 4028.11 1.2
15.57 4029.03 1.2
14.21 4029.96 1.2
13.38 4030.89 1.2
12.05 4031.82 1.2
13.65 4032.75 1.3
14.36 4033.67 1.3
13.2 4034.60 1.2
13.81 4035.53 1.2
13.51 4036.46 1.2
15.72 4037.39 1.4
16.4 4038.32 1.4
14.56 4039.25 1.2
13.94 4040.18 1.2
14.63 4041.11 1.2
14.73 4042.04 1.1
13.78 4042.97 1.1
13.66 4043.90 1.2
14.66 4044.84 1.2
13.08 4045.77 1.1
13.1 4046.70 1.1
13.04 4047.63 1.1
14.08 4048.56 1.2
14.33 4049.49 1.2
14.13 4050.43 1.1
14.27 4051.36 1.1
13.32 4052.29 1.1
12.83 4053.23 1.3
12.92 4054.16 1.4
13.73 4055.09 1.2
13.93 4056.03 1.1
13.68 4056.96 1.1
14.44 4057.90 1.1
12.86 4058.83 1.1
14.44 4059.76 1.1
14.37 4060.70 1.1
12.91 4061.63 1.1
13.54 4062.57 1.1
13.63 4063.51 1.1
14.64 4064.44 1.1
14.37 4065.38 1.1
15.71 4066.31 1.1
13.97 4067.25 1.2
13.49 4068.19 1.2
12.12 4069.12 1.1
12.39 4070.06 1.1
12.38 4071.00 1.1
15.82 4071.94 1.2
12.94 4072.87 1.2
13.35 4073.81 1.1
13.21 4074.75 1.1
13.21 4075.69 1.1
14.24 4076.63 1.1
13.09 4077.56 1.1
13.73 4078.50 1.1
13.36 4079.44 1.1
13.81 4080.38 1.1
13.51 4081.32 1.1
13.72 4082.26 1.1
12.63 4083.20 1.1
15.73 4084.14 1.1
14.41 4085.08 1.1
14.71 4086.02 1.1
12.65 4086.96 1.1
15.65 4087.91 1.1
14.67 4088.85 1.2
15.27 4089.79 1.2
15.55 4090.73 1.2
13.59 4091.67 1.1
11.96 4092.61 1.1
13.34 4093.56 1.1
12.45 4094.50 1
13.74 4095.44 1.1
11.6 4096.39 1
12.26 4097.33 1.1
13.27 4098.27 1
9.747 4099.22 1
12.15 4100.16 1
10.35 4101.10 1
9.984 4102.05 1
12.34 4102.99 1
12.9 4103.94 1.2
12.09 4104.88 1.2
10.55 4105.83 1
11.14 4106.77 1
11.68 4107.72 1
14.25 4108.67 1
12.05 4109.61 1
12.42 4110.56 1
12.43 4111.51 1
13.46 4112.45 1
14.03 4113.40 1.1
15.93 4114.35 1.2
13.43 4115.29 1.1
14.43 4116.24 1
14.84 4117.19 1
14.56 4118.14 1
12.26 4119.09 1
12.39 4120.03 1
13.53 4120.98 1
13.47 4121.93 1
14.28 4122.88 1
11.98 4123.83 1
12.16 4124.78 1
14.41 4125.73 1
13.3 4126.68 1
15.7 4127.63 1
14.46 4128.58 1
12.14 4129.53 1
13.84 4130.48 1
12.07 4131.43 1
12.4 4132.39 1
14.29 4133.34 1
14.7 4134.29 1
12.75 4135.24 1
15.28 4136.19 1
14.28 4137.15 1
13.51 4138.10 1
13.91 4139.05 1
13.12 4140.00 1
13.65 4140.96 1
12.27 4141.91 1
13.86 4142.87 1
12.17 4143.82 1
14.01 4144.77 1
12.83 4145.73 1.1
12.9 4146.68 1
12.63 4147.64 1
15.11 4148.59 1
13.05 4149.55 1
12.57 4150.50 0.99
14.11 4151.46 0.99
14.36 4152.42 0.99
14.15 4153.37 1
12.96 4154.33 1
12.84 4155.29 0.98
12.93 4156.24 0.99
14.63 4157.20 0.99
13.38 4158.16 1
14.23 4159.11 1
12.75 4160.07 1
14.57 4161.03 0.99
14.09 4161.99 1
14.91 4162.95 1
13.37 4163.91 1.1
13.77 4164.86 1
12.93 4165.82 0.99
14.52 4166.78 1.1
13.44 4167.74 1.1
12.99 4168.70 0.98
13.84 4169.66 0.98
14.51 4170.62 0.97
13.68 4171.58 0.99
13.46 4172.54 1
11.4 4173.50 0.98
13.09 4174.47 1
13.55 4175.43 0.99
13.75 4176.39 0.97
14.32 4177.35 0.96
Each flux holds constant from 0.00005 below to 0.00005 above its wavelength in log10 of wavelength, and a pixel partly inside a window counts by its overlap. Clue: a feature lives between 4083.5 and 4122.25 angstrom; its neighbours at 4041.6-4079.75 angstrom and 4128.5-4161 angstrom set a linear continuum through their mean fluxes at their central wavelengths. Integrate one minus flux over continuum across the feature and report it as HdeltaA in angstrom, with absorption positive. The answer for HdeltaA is 1.39 angstrom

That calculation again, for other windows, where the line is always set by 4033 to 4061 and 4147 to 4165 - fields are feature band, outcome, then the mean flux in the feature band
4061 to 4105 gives 1.75 angstrom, 13.3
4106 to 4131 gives 0.77 angstrom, 13.4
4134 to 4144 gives 0.10 angstrom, 13.6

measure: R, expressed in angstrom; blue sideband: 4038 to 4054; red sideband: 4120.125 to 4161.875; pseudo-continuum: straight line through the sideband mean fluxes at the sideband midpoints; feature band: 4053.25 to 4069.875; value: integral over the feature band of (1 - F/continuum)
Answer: 0.2 angstrom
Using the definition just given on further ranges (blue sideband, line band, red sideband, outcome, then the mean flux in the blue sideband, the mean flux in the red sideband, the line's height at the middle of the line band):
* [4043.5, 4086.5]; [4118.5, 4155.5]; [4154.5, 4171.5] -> 0.8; 13.7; 13.7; 13.7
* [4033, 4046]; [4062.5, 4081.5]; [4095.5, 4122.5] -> -0.2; 14.3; 12.7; 13.5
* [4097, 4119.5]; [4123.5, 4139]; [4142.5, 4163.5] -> -0.6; 12.6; 13.6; 13.1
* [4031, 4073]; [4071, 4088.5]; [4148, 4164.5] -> 0.0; 13.9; 13.8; 13.8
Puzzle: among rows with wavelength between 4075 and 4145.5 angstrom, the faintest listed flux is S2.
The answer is 9.747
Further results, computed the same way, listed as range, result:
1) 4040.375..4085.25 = 12.12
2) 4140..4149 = 12.17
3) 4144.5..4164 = 12.57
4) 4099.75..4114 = 9.984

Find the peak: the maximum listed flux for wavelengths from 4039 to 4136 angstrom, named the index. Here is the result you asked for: 15.93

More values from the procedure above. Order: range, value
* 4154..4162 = 14.63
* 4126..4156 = 15.7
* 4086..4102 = 15.65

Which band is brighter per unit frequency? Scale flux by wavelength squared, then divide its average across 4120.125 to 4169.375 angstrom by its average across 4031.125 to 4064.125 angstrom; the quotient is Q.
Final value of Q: 1.02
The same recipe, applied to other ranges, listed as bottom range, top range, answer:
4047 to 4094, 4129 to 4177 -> 1.02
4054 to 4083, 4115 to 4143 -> 1.02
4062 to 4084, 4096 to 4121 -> 0.94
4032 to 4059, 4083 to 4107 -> 0.95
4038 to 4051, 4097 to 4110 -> 0.86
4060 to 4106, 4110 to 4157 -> 1.04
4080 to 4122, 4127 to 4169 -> 1.06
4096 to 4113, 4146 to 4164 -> 1.17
